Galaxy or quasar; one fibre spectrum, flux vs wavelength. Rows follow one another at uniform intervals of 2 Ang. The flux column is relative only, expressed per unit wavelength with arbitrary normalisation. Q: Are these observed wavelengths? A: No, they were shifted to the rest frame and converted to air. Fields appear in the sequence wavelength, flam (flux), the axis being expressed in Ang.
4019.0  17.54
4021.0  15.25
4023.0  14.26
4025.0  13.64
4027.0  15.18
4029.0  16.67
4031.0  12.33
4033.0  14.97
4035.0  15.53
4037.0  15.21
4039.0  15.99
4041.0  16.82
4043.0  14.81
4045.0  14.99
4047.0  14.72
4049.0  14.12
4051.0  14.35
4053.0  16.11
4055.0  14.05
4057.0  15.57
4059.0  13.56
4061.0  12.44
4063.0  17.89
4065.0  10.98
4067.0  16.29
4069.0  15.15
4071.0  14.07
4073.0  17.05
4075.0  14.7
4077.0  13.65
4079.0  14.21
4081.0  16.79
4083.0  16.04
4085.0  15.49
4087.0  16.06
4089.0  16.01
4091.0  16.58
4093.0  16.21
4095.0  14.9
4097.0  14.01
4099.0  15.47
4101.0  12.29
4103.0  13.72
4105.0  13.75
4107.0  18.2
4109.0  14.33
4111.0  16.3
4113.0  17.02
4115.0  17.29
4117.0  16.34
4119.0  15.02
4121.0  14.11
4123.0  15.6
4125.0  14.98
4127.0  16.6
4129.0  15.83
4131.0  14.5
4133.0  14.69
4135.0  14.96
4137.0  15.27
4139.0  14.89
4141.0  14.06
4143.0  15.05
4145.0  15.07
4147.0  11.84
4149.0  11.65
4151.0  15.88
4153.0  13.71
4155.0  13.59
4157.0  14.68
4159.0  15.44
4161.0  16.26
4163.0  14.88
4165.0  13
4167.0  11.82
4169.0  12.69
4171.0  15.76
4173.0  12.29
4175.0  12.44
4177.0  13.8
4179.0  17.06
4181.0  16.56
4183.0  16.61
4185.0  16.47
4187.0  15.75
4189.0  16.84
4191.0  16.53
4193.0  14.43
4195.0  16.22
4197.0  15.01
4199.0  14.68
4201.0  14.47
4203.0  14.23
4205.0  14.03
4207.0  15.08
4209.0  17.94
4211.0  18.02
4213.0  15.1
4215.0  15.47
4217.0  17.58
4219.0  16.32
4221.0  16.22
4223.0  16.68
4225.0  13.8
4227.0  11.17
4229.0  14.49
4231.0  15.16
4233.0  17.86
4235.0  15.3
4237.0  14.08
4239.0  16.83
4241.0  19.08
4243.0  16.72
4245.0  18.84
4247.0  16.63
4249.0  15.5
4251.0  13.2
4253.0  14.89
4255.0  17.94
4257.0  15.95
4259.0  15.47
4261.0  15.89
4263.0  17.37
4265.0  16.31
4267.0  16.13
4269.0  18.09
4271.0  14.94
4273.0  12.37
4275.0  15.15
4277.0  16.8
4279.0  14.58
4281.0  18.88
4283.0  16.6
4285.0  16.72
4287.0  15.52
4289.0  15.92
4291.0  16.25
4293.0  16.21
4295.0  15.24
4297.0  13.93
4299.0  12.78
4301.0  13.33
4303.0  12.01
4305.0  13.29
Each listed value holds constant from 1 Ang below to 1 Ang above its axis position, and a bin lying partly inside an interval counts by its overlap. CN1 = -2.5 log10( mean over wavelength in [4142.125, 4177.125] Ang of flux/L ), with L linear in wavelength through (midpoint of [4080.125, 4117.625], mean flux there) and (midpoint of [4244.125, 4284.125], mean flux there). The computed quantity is 0.14 mag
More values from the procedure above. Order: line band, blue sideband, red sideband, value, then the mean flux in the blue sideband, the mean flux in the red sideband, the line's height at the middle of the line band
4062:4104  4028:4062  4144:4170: -0.044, 14.8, 13.9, 14.5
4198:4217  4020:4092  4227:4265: 0.020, 15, 16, 15.8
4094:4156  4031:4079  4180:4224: 0.035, 14.8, 15.9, 15.4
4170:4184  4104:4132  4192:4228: 0.039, 15.7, 15.4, 15.5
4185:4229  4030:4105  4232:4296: 0.021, 14.9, 16.2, 15.8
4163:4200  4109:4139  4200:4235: 0.045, 15.5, 15.5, 15.5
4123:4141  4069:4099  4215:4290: 0.028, 15.4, 16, 15.6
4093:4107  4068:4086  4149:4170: 0.032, 15.2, 14.1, 14.9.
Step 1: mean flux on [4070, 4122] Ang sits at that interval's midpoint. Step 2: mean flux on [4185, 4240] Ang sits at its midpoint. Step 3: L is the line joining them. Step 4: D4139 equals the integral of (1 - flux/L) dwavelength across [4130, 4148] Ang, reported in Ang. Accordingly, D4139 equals 1.11 Ang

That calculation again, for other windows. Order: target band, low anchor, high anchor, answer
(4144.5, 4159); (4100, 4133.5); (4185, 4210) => 1.46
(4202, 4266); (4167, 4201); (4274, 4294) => -0.98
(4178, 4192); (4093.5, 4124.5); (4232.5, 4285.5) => -0.73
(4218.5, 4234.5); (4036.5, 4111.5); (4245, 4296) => 0.62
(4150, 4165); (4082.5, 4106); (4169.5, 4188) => 0.31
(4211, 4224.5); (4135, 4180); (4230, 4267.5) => -0.62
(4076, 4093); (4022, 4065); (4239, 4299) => -0.67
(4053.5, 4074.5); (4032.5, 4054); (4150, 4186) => 0.55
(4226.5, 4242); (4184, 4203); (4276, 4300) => 0.00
